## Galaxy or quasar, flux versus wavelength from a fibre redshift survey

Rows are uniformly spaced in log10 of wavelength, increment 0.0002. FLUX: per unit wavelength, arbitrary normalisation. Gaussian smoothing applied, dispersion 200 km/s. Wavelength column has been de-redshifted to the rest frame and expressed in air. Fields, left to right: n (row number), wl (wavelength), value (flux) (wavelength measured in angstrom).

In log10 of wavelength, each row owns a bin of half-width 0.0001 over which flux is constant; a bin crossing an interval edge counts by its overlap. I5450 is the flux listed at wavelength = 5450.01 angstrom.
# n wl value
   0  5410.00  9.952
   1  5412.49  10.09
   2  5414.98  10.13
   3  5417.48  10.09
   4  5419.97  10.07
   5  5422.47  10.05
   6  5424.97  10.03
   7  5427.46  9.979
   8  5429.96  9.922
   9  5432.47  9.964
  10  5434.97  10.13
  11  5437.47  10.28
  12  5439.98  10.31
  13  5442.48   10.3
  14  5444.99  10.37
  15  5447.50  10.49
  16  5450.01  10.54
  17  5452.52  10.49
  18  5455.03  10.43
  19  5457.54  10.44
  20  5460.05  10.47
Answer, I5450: 10.54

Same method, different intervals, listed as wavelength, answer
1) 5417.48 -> 10.09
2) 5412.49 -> 10.09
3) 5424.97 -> 10.03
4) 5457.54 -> 10.44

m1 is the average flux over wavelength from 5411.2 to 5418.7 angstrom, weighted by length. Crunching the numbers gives 10.1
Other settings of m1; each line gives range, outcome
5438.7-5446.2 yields 10.3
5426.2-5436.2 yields 10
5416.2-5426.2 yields 10.1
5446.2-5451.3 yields 10.5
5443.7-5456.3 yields 10.5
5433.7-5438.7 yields 10.2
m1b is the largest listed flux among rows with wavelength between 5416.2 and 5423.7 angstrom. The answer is 10.09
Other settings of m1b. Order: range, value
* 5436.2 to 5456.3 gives 10.54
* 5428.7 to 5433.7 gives 9.964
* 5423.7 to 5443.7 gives 10.31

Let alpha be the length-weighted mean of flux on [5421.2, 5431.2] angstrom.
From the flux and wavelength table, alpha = 10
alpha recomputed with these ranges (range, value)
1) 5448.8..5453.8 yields 10.5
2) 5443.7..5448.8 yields 10.4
